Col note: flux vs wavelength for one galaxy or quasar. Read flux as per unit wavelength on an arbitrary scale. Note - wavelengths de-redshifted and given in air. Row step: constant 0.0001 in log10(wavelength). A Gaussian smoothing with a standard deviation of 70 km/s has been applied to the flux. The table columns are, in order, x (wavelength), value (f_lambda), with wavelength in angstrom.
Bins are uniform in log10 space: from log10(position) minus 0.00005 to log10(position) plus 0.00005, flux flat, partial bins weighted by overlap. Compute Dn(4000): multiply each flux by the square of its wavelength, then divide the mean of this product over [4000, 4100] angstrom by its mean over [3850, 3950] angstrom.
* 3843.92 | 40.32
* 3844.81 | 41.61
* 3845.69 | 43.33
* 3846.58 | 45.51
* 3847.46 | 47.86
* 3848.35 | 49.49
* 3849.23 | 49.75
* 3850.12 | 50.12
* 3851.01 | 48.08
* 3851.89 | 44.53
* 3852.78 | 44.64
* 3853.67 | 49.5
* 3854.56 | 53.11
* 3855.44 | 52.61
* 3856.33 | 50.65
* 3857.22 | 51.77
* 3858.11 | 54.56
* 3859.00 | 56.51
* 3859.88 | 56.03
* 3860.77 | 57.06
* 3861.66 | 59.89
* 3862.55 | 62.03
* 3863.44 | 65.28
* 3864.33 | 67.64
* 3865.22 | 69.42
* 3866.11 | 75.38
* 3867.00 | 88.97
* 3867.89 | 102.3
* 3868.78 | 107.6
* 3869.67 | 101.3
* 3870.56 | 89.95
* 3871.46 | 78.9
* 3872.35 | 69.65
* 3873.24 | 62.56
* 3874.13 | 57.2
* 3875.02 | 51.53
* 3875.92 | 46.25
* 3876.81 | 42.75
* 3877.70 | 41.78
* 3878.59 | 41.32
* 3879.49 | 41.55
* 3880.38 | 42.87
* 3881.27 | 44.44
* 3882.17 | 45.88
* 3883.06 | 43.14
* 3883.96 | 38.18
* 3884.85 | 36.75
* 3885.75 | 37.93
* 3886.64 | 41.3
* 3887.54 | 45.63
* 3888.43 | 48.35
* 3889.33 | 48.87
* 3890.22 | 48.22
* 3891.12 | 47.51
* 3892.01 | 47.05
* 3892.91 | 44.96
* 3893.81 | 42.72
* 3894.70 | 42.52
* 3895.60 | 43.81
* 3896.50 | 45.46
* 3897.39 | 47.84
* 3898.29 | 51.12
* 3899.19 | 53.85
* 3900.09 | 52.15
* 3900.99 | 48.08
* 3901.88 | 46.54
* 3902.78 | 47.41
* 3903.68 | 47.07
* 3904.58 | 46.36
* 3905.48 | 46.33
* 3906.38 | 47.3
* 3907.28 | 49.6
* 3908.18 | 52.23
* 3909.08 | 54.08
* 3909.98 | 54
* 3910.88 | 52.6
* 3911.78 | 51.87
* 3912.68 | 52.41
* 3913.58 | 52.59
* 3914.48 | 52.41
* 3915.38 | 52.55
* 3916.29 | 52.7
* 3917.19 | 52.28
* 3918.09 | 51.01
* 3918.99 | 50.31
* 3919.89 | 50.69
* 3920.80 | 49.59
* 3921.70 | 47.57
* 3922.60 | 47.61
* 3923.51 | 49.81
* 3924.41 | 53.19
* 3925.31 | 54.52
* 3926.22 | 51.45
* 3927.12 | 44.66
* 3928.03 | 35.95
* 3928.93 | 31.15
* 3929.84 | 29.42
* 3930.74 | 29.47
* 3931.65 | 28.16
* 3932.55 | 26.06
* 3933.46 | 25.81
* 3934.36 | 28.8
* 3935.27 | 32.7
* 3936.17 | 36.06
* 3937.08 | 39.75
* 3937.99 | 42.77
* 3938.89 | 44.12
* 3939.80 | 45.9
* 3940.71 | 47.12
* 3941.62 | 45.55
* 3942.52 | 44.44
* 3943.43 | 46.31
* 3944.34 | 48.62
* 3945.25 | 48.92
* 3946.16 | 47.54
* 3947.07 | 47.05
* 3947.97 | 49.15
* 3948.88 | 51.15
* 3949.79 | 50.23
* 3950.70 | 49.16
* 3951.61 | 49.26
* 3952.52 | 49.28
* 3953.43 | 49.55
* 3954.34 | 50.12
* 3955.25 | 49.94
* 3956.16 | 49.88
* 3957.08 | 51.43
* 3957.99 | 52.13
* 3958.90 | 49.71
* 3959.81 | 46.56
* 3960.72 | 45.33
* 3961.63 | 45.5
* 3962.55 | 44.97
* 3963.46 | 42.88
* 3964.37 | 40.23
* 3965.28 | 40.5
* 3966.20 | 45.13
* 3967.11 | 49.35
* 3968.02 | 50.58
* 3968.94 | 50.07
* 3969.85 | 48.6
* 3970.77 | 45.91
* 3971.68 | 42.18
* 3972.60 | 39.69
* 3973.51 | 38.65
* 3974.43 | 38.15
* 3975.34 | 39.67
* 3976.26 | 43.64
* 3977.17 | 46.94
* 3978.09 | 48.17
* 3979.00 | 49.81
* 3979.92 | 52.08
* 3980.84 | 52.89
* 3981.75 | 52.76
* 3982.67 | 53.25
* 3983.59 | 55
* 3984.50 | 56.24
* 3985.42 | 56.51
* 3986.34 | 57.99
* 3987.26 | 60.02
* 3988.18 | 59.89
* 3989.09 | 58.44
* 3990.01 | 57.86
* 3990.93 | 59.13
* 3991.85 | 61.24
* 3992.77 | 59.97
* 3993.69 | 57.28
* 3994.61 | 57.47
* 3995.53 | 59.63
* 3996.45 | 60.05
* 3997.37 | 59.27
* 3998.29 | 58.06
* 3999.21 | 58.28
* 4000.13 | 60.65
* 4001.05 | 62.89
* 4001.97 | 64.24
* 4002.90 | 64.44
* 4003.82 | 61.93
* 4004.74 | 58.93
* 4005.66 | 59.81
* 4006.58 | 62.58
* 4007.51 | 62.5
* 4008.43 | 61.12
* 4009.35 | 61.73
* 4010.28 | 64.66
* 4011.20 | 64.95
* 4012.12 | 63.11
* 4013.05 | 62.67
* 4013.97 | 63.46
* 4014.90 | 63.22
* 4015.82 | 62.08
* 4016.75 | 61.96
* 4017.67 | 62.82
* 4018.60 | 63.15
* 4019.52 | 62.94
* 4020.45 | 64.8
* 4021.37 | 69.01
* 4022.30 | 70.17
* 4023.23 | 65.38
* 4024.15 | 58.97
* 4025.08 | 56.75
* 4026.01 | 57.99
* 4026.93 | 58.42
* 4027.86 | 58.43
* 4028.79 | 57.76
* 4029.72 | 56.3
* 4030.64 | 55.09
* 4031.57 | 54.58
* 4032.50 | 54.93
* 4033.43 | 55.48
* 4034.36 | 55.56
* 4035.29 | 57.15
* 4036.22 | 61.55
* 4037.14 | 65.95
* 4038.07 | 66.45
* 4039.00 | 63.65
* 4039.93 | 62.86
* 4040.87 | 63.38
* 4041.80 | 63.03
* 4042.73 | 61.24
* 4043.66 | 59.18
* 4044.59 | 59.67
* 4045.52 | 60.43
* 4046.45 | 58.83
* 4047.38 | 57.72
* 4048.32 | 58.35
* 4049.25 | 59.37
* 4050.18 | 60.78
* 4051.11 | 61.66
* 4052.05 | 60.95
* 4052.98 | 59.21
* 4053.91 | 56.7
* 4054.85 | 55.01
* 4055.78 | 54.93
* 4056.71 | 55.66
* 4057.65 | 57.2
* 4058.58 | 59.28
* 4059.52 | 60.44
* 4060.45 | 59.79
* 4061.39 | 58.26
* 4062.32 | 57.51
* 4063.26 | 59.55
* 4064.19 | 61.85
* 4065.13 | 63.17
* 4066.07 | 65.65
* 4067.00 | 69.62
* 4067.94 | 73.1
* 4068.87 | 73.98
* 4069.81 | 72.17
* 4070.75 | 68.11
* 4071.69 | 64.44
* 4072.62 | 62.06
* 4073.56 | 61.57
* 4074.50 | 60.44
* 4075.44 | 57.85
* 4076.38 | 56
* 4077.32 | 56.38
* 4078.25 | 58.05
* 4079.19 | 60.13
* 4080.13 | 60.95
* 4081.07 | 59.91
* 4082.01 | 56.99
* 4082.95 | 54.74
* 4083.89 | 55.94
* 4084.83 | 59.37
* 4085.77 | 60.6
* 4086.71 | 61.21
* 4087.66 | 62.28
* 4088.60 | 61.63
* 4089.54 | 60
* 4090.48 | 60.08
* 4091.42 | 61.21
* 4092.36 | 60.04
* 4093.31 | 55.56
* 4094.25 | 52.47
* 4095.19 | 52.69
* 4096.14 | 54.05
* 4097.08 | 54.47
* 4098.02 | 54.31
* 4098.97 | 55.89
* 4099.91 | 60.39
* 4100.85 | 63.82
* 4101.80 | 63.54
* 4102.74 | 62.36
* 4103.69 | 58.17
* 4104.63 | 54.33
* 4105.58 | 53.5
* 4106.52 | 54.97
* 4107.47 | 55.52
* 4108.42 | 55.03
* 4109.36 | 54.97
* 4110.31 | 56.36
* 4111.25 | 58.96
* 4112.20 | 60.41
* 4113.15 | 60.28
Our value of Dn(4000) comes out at 1.30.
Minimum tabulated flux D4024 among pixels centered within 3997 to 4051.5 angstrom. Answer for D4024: 54.58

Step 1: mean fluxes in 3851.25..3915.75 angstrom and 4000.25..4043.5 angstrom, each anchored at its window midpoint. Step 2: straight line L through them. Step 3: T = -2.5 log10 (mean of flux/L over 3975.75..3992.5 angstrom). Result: 0.09 mag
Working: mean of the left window 54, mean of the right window 61.5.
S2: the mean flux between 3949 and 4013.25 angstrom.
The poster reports 53.3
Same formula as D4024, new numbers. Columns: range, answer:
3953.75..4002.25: 38.15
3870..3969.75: 25.81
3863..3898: 36.75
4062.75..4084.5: 54.74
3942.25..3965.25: 40.23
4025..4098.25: 52.47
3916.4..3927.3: 44.66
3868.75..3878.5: 41.78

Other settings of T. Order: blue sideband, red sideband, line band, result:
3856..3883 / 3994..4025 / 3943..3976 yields 0.31 mag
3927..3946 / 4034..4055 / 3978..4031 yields -0.15 mag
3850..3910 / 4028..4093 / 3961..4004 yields 0.10 mag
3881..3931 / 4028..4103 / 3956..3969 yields 0.11 mag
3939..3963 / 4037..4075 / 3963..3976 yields 0.16 mag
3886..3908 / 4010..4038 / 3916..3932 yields 0.11 mag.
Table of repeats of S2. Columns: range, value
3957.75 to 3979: 45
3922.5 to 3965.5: 44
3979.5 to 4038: 60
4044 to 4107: 59.7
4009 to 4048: 61.1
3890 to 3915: 48.9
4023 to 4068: 59.8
